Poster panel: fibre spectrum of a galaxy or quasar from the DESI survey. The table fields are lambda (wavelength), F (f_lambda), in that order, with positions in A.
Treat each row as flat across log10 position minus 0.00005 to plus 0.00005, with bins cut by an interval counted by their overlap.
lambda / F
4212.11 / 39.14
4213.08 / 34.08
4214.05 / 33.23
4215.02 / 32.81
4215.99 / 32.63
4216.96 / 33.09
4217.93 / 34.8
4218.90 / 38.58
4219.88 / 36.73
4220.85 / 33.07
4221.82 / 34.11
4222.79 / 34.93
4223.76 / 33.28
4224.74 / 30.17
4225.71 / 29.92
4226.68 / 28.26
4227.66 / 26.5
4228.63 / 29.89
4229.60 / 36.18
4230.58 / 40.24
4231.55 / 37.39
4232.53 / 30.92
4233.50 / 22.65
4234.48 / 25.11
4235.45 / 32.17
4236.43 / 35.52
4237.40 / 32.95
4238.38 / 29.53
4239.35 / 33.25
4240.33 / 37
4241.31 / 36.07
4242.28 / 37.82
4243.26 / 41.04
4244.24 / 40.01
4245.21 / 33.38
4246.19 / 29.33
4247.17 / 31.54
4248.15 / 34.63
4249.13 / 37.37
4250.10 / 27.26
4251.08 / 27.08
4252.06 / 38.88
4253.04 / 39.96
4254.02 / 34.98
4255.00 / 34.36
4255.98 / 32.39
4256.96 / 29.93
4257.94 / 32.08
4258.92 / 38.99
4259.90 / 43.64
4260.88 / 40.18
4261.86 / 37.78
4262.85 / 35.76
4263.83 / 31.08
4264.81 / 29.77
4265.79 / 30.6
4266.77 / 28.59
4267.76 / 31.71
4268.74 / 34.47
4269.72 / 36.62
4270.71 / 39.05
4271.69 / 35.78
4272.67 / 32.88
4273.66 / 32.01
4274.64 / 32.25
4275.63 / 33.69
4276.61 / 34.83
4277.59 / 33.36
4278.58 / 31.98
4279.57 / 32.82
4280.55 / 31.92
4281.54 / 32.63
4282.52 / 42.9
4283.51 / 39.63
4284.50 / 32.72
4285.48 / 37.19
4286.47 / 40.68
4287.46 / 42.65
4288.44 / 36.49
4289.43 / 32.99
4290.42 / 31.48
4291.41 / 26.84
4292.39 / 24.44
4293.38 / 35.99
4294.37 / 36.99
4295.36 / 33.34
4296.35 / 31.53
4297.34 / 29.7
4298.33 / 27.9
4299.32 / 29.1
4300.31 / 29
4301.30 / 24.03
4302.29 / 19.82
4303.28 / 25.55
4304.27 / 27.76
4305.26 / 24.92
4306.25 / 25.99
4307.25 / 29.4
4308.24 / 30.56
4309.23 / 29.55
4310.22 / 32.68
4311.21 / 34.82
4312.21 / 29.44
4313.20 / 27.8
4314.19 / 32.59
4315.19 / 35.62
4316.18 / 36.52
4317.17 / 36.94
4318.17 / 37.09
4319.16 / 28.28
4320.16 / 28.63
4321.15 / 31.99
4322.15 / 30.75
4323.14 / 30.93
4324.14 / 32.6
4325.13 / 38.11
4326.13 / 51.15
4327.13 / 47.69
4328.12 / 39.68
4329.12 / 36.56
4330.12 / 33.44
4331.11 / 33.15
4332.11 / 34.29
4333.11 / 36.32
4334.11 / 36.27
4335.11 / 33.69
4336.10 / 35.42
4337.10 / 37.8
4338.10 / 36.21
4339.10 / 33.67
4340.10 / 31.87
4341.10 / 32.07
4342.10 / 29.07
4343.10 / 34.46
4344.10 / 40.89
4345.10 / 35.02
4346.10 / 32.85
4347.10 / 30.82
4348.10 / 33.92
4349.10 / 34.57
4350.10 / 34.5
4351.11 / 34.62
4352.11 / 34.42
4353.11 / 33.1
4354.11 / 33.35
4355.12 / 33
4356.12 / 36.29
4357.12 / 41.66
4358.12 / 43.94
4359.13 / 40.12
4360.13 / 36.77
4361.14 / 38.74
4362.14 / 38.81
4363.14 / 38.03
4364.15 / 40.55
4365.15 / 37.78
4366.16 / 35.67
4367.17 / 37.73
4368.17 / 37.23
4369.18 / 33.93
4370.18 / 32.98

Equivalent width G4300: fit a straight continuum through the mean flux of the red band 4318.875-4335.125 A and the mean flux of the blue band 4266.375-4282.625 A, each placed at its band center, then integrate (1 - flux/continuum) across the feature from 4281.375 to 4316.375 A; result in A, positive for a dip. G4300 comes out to 3.0 A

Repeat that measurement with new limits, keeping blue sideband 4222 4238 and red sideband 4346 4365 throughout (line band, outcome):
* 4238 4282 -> -2.0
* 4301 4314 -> 2.5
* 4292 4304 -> 1.8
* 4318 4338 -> -0.2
